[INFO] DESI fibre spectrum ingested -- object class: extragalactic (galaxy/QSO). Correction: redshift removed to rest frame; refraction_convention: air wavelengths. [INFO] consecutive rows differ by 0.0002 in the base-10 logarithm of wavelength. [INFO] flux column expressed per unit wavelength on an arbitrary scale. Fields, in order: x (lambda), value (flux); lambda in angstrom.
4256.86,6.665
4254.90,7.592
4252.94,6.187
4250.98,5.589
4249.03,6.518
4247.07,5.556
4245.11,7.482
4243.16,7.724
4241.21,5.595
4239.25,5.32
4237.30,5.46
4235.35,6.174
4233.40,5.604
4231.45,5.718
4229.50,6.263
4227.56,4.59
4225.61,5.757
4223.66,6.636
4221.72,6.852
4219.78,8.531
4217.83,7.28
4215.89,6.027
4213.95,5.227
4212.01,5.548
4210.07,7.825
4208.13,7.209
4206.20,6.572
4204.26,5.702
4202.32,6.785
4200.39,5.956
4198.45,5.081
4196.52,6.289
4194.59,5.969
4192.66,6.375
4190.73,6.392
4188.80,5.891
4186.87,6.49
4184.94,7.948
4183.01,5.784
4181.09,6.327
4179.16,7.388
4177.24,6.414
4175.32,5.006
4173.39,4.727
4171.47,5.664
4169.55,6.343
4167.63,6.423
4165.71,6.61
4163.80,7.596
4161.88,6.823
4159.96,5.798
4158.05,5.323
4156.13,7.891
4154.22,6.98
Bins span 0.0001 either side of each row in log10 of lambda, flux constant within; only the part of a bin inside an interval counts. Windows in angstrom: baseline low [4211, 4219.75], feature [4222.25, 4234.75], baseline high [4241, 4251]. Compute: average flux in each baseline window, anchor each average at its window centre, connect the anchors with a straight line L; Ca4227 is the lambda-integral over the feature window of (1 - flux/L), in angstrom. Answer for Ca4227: 1.2 angstrom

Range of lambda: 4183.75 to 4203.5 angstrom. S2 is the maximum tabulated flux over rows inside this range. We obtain 7.948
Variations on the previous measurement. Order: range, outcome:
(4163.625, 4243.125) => 8.531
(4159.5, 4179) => 7.596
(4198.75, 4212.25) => 7.825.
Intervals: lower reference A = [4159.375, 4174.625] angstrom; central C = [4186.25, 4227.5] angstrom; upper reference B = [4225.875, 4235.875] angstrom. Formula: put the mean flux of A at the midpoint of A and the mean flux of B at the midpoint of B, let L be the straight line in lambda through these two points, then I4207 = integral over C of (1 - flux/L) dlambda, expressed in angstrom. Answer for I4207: -3.5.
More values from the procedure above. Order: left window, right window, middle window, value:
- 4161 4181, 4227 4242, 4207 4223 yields -2.70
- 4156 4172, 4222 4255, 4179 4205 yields 0.11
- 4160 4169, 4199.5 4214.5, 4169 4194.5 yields 1.50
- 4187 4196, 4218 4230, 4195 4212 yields -0.14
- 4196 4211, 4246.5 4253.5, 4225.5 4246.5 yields 0.45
